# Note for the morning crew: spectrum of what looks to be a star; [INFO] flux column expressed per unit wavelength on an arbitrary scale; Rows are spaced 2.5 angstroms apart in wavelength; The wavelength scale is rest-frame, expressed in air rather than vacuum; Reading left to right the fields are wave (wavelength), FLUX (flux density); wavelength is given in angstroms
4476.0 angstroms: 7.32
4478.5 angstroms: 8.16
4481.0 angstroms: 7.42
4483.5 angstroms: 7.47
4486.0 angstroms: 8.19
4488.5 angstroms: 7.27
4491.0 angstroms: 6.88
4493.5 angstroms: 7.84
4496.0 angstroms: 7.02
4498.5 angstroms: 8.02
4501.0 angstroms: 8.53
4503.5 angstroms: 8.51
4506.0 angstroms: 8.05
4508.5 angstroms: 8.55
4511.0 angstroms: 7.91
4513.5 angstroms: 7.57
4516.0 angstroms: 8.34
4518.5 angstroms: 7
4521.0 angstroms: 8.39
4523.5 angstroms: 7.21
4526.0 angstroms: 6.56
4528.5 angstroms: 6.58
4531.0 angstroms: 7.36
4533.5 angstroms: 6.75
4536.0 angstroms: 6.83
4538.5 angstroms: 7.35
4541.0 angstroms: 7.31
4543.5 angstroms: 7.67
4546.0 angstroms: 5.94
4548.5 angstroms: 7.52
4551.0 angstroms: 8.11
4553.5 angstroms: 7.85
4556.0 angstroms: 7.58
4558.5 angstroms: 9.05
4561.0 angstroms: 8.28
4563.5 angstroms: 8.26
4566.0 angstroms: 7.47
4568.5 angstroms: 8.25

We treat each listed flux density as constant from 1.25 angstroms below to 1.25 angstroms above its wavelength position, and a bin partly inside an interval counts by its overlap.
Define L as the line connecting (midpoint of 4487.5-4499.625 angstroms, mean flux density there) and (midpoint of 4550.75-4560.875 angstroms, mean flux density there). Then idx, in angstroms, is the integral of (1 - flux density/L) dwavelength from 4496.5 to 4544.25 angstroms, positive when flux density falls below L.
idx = 0.8 angstroms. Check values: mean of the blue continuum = 7.4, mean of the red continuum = 8.17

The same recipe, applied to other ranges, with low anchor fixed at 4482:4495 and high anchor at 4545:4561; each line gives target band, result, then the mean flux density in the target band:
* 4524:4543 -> 1.68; 7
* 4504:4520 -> -0.71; 7.94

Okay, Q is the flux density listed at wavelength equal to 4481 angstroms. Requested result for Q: 7.42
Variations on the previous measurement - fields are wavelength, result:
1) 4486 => 8.19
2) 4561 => 8.28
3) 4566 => 7.47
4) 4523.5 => 7.21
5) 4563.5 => 8.26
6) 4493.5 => 7.84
